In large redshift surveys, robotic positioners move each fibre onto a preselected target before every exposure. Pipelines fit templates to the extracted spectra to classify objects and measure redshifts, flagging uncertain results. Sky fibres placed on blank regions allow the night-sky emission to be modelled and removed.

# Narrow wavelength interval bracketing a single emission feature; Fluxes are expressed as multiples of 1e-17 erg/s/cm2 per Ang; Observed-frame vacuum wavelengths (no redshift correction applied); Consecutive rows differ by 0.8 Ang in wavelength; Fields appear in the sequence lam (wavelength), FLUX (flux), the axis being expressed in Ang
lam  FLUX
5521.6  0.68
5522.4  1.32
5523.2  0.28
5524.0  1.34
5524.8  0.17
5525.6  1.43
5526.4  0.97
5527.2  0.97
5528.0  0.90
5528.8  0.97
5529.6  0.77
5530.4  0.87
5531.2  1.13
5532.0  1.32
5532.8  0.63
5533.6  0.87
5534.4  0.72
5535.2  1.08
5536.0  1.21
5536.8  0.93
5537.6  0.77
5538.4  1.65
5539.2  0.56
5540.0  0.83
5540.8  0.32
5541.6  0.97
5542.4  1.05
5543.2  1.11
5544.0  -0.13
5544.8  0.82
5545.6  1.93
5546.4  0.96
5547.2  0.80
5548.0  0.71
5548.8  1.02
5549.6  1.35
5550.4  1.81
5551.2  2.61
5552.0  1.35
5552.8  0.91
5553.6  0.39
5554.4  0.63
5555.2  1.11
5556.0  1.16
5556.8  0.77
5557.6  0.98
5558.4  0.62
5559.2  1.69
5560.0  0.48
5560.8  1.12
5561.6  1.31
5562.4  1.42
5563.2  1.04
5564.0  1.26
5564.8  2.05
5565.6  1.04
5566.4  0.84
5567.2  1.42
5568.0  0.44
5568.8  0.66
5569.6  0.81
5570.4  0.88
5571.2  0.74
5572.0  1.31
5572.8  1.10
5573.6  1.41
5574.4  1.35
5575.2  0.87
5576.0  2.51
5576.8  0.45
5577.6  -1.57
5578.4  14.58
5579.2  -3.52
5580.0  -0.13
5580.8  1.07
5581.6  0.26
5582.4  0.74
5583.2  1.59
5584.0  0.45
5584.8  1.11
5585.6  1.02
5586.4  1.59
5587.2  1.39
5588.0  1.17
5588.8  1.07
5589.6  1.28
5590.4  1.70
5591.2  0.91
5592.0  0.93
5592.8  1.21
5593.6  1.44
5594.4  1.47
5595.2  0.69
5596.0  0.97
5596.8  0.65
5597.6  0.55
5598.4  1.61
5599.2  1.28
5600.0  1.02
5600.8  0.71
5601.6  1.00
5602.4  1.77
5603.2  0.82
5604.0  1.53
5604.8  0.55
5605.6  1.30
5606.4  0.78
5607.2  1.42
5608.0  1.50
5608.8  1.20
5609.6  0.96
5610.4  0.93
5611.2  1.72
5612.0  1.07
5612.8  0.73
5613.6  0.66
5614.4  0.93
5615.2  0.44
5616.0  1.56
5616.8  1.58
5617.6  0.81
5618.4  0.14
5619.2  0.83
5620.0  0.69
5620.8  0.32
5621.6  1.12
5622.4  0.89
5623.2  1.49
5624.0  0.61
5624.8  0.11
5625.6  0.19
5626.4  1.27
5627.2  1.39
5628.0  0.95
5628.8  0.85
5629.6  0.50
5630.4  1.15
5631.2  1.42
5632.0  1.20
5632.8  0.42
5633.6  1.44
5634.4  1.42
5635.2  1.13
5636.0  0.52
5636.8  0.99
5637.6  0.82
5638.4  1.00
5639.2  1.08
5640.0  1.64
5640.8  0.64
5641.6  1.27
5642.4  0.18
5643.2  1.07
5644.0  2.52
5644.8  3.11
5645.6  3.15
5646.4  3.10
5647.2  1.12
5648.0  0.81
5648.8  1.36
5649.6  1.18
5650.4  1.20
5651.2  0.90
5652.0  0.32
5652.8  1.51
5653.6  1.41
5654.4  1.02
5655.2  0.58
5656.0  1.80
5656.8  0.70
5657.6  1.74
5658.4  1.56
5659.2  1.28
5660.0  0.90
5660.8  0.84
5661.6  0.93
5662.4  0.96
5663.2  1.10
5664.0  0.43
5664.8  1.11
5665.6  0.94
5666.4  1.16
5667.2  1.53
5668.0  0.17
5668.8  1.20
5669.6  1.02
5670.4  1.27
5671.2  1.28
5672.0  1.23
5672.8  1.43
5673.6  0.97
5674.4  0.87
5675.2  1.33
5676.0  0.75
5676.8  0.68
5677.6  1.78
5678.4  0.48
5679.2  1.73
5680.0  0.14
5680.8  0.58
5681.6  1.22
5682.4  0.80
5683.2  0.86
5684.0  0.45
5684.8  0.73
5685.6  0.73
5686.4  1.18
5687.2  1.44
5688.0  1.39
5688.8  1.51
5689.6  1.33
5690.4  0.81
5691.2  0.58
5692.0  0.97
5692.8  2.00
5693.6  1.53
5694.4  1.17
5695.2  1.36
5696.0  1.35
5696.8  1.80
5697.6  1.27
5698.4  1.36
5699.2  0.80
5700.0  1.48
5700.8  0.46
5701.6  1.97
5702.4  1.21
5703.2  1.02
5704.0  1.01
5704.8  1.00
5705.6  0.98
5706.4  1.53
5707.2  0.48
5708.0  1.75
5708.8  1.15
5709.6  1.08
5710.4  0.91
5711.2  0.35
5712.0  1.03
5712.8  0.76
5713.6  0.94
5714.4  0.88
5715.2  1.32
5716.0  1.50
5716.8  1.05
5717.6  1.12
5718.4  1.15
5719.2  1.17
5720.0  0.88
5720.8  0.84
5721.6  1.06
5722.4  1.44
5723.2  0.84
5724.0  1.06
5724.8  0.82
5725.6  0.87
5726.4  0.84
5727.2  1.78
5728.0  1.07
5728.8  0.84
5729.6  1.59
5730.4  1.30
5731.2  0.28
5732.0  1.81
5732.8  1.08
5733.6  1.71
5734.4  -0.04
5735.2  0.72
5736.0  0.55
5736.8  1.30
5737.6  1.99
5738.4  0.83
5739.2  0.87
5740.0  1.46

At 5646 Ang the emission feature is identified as H-beta 4861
